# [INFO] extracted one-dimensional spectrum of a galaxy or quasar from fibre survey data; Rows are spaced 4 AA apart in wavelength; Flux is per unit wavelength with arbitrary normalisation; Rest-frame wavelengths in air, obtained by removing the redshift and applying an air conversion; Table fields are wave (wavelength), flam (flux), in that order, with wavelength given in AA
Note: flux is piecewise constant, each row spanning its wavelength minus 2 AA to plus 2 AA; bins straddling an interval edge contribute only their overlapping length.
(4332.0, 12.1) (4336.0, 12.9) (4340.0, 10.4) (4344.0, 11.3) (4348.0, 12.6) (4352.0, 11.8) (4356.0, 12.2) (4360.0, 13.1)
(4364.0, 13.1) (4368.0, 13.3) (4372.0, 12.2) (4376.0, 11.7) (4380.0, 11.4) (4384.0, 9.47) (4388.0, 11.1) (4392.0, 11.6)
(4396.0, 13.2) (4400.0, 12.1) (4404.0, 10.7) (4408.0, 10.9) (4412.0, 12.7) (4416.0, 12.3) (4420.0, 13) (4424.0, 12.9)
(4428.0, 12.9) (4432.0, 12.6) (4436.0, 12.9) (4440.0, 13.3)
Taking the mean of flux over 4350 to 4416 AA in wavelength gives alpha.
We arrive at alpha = 11.9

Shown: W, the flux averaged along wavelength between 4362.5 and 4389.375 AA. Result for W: 11.7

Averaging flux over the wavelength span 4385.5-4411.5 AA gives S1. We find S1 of 11.6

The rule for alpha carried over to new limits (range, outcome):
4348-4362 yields 12.4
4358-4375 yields 12.9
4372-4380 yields 11.7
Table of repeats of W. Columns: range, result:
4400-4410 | 11.1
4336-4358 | 11.8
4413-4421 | 12.6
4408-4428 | 12.6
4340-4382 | 12.2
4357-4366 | 13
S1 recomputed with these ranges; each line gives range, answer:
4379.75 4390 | 10.5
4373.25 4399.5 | 11.5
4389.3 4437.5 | 12.3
